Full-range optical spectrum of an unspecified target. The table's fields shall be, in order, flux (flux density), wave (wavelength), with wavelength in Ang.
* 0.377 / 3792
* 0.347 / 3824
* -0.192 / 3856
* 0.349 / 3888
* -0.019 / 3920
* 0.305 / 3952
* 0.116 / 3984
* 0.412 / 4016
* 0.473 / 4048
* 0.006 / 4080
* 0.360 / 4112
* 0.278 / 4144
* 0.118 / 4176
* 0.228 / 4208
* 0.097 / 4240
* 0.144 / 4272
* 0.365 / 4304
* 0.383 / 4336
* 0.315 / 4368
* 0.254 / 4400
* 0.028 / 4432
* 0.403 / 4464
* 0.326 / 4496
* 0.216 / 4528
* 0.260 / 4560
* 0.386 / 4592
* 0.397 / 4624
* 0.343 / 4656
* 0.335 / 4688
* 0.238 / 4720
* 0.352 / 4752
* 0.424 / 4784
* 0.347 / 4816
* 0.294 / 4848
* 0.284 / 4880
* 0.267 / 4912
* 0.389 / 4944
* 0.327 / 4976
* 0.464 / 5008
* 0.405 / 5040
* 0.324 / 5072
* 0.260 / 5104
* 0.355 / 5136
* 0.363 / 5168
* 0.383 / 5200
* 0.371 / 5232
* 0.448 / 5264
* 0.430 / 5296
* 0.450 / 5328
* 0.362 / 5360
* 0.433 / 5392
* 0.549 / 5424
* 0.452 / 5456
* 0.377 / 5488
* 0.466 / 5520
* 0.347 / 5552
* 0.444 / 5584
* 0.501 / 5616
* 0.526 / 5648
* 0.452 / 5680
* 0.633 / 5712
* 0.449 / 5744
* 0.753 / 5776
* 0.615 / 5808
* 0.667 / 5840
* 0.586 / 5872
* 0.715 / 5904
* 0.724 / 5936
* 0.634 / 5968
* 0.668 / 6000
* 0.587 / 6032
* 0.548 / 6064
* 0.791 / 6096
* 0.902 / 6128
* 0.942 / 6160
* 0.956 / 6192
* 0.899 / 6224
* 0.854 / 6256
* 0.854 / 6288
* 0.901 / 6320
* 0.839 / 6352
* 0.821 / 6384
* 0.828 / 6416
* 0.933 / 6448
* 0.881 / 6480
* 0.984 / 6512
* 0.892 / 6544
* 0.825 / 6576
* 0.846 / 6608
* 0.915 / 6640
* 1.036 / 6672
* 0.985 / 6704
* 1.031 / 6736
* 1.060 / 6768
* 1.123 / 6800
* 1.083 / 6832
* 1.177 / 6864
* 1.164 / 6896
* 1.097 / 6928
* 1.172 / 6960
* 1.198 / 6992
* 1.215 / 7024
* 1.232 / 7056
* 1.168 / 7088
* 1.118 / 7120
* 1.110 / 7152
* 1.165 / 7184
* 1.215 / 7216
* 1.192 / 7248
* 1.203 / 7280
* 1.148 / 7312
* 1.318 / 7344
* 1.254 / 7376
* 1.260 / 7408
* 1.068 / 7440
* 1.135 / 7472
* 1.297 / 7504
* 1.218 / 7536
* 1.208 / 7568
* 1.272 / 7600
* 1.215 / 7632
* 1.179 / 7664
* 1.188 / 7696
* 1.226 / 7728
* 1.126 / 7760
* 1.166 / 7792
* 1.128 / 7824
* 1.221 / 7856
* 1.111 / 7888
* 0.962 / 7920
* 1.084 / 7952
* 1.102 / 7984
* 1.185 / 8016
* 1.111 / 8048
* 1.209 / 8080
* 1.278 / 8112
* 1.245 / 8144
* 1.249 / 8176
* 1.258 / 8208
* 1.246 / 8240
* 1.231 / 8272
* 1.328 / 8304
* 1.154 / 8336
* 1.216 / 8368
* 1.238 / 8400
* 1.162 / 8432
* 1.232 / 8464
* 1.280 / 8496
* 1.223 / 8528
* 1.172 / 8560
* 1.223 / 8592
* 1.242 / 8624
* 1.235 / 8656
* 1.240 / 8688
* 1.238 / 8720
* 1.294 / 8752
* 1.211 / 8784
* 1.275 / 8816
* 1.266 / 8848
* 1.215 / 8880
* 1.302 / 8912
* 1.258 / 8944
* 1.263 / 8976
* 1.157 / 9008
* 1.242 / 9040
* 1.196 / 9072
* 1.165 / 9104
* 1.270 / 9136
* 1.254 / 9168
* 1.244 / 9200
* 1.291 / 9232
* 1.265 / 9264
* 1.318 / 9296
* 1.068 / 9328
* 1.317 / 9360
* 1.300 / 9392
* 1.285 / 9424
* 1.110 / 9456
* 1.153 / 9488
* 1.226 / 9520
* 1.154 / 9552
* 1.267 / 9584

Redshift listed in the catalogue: 0.53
